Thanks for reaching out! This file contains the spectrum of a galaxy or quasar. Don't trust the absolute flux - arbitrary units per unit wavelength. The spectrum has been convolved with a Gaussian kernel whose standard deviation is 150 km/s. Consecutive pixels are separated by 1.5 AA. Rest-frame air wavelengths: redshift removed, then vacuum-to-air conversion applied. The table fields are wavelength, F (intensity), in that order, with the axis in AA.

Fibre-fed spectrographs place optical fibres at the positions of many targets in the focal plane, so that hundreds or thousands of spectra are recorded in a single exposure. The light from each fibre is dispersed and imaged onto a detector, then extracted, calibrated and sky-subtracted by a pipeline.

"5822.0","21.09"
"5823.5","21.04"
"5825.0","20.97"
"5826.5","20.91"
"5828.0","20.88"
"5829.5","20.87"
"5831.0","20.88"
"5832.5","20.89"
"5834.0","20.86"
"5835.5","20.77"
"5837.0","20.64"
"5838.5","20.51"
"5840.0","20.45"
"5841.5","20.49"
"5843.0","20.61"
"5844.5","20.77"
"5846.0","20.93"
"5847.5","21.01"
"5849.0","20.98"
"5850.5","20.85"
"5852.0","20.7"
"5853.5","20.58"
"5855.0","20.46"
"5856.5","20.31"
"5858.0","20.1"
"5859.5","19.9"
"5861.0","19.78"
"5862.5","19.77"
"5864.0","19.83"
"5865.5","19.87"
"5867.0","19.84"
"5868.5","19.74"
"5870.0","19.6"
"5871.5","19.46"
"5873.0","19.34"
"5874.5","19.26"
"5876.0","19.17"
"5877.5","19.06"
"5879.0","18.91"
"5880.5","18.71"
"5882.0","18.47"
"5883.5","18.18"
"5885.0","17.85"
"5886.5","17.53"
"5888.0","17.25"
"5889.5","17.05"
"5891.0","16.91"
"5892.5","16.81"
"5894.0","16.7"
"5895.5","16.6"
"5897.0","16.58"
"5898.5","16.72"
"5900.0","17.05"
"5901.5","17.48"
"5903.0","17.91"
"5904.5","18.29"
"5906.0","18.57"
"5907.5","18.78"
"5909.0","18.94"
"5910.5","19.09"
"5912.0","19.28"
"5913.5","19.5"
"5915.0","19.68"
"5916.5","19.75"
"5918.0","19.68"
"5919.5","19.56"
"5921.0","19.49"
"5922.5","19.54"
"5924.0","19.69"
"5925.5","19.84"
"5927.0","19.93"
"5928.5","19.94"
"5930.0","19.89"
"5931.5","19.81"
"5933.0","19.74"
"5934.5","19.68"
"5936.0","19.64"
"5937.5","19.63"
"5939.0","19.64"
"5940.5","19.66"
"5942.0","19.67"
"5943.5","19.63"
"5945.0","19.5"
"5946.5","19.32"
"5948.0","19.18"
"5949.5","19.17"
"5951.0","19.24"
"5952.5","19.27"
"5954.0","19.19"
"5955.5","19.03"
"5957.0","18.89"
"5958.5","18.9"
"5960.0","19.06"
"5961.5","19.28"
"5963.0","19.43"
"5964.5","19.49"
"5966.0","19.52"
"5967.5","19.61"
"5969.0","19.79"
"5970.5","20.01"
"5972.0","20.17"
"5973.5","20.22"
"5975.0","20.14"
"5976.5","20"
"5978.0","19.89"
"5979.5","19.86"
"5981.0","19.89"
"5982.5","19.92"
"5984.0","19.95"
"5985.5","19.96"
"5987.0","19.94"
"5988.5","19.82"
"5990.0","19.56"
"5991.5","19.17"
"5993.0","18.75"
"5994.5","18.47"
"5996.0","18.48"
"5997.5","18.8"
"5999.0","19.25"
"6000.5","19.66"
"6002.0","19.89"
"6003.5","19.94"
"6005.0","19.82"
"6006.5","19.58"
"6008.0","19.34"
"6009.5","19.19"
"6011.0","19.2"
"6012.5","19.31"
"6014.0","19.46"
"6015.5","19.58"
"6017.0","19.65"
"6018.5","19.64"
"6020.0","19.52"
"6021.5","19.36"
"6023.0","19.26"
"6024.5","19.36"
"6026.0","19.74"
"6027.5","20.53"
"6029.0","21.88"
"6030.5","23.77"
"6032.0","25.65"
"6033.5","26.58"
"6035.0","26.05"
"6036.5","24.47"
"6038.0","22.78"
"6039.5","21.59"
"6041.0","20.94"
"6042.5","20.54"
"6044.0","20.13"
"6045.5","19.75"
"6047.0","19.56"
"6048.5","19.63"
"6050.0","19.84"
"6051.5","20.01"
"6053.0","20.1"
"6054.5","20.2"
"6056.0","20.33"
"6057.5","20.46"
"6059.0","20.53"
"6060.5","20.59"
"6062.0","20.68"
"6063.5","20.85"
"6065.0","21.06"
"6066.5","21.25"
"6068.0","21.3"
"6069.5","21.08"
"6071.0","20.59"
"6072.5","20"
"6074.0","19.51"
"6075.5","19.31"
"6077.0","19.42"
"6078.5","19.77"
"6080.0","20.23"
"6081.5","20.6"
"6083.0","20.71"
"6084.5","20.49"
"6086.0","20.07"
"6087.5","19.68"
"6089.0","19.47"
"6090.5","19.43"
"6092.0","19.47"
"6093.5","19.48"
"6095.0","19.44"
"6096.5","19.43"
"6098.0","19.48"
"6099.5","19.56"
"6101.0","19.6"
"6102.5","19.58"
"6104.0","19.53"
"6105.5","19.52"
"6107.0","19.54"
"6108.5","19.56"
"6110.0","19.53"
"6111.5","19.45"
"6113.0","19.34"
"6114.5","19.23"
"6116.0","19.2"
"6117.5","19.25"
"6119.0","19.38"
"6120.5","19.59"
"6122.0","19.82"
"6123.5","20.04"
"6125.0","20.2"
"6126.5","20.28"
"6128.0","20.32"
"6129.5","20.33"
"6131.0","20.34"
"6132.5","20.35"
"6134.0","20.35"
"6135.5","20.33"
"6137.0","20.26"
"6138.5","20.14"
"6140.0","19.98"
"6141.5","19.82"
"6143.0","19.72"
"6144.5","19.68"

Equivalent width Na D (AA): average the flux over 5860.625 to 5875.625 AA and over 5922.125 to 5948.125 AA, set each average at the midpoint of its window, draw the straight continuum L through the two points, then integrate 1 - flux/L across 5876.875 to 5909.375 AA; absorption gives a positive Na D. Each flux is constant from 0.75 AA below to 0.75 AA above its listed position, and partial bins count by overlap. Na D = 3.2 AA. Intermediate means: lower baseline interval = 19.6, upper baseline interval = 19.7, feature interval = 17.7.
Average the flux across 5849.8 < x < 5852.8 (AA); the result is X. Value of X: 20.8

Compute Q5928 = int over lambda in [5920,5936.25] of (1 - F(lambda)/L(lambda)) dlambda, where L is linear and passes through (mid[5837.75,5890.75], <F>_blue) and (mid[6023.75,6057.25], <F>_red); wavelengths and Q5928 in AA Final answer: 0.4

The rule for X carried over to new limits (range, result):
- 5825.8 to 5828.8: 20.9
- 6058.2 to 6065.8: 20.7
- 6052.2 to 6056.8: 20.2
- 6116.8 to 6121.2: 19.4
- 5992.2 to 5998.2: 18.6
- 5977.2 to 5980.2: 19.9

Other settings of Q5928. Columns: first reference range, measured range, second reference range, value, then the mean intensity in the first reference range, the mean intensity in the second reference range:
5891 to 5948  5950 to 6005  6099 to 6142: -1.0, 18.9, 19.8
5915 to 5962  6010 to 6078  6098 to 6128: -4.2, 19.5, 19.6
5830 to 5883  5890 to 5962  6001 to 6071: 5.0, 20.1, 20.7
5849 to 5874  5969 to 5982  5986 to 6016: -0.3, 20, 19.4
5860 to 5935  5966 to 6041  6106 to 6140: -4.0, 18.8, 19.9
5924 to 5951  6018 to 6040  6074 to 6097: -2.6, 19.6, 19.8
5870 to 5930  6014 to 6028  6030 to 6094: 0.5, 18.6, 20.9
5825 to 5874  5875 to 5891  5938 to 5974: 1.5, 20.4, 19.4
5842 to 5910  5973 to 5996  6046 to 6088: 0.1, 19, 20.3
